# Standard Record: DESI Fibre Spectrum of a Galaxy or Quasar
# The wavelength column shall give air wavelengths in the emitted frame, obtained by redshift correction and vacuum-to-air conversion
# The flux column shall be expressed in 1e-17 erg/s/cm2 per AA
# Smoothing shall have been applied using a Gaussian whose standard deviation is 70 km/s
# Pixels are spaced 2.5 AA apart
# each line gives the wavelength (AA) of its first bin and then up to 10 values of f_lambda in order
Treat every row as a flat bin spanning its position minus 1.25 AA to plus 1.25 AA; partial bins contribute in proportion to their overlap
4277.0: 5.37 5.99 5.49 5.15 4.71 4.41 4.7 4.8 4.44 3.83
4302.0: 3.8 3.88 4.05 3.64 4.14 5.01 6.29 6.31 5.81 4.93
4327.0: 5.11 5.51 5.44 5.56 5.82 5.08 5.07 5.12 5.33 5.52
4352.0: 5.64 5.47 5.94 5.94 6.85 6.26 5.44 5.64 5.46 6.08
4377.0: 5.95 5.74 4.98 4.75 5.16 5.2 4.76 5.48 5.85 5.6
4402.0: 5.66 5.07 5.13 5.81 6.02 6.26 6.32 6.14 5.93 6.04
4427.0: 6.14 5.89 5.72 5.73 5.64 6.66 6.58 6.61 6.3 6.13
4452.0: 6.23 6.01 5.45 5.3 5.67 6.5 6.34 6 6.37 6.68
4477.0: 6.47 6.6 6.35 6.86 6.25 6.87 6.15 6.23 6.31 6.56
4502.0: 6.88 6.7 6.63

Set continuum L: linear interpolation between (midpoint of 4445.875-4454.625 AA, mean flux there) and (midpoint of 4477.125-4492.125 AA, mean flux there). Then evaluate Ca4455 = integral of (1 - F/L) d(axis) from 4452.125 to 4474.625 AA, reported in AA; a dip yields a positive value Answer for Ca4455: 1.1 AA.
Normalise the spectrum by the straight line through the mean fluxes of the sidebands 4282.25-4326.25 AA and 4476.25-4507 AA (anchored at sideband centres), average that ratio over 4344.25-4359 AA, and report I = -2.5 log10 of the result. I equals -0.08 mag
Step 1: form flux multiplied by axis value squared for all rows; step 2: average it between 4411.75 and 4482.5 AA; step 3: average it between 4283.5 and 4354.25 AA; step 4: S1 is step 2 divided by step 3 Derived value 1.3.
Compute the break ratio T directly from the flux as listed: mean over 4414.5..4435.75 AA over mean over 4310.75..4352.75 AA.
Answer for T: 1.11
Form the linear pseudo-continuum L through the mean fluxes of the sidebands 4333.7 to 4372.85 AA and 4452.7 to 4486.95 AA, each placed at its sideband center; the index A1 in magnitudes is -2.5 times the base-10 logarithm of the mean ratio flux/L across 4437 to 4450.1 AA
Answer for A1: -0.06 mag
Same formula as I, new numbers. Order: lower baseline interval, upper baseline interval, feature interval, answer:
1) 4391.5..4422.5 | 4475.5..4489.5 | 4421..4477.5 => 0.013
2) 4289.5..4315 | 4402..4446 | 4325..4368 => -0.151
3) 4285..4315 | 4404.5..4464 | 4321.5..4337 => -0.163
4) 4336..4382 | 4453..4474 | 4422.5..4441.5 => -0.020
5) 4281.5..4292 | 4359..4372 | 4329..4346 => 0.043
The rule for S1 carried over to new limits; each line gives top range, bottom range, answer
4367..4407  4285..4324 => 1.20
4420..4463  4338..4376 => 1.10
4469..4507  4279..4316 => 1.57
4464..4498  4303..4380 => 1.26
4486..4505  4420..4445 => 1.10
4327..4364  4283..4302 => 1.26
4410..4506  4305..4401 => 1.21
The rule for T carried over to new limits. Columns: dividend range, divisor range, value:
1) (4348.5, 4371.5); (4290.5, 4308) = 1.39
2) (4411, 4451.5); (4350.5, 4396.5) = 1.10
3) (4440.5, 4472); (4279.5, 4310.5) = 1.36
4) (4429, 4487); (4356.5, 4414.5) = 1.10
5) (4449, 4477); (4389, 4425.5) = 1.07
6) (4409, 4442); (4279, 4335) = 1.24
